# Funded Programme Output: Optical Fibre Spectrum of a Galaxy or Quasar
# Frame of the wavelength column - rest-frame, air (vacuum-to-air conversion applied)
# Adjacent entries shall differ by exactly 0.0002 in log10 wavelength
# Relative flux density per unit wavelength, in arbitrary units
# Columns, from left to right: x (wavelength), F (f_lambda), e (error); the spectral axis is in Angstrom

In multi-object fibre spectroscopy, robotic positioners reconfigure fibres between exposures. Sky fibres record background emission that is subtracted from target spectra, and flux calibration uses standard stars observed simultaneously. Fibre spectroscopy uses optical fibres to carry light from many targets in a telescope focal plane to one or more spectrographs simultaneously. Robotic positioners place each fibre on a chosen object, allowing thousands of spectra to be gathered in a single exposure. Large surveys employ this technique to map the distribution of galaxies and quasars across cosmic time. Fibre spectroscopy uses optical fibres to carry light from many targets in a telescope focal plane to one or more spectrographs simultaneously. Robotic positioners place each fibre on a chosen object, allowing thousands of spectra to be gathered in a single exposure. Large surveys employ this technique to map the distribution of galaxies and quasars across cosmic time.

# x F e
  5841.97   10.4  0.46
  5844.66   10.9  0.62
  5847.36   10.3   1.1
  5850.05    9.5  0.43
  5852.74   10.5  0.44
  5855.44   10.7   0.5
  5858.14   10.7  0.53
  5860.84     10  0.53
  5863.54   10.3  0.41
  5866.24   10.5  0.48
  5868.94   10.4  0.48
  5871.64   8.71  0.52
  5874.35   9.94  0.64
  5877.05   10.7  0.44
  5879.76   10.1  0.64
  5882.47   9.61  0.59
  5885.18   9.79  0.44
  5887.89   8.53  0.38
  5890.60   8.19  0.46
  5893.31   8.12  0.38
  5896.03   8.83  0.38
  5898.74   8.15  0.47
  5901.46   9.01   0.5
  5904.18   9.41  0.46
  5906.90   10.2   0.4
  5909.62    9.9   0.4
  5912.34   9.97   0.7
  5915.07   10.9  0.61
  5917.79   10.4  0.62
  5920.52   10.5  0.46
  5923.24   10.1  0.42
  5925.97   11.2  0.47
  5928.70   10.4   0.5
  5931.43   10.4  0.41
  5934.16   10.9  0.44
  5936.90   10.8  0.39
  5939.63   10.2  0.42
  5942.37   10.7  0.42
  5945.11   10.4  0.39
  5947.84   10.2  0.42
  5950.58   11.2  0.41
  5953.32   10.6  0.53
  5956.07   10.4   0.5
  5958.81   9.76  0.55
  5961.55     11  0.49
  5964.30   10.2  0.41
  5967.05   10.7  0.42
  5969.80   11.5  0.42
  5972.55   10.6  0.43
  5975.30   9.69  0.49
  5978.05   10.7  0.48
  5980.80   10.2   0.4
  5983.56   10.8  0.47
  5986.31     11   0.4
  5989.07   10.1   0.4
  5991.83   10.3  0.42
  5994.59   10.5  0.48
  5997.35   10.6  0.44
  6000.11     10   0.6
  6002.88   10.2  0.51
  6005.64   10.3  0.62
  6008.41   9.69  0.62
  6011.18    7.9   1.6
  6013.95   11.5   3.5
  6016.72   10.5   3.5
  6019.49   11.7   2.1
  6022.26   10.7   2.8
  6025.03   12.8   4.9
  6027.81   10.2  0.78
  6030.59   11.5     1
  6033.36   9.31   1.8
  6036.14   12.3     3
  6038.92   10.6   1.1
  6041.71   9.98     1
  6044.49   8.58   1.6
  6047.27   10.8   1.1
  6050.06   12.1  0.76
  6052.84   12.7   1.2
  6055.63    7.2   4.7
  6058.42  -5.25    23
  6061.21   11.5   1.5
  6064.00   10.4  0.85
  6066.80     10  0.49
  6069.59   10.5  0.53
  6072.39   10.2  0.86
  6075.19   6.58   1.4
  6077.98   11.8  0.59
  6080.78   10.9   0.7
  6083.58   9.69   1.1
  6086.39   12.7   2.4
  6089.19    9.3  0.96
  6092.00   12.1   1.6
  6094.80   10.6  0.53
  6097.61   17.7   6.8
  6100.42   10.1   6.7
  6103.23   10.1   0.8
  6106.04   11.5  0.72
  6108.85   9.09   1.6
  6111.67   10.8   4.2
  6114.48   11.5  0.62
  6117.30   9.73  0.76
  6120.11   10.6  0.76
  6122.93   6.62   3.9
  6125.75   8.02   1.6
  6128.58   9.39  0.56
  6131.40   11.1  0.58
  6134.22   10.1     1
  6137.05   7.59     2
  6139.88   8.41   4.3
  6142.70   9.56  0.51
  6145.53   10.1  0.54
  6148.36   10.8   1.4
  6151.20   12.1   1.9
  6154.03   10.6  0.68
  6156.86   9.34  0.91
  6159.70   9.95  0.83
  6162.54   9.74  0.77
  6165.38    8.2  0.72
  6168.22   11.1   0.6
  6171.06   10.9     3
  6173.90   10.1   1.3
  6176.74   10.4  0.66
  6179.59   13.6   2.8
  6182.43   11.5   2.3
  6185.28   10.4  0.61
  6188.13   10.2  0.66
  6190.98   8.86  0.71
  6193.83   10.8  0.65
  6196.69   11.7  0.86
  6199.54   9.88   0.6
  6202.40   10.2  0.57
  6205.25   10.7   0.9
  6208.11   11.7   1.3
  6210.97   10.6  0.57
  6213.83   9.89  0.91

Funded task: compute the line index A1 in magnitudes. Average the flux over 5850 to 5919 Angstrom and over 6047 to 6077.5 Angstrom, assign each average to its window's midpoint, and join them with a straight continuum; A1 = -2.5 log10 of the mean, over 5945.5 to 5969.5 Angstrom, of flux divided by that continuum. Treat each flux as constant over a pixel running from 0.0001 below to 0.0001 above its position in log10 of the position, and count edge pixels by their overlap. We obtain -0.13 mag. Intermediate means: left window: 9.74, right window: 8.81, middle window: 10.5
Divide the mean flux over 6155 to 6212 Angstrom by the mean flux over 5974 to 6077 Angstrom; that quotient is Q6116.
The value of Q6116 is 1.05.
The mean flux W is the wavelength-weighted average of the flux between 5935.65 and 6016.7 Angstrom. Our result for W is 10.4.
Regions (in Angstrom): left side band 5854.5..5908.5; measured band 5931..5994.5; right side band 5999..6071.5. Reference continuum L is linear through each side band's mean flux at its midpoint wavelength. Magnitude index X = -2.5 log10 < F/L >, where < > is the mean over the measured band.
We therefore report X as -0.084 mag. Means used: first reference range 9.59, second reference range 9.91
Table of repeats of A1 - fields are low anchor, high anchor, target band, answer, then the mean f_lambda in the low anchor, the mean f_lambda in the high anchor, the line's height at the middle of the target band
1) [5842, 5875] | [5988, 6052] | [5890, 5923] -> 0.09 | 10.2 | 10.6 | 10.3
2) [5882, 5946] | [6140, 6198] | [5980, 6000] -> -0.05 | 9.86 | 10.4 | 10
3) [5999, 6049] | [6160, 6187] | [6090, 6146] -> 0.04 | 10.5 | 10.6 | 10.6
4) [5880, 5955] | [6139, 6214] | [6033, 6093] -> 0.06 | 9.95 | 10.4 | 10.2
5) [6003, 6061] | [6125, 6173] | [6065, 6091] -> -0.04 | 9.8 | 9.85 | 9.82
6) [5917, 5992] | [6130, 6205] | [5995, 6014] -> 0.06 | 10.5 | 10.3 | 10.5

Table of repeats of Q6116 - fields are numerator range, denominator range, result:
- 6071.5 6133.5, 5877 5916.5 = 1.11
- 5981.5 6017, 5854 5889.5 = 1.03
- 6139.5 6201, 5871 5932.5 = 1.07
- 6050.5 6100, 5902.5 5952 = 0.96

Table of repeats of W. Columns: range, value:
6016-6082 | 9.89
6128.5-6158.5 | 9.94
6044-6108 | 10.1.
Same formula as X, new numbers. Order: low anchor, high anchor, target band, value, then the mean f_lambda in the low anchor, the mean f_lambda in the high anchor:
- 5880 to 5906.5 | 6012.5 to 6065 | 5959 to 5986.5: -0.12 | 8.95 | 9.95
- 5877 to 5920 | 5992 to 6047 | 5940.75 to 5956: -0.08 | 9.47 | 10.5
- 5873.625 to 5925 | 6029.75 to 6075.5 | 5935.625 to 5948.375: -0.10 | 9.61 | 9.39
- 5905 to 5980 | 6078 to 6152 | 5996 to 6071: 0.05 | 10.5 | 10.4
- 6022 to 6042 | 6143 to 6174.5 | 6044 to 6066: 0.26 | 11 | 10.2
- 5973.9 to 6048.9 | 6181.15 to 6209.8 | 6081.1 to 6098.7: -0.13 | 10.5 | 10.6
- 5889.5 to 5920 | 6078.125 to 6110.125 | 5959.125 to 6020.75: -0.02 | 9.41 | 11.3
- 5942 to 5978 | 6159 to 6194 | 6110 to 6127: 0.10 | 10.5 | 10.4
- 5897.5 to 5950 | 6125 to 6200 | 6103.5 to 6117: -0.04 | 10.2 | 10.2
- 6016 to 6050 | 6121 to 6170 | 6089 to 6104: -0.18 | 10.8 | 9.59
